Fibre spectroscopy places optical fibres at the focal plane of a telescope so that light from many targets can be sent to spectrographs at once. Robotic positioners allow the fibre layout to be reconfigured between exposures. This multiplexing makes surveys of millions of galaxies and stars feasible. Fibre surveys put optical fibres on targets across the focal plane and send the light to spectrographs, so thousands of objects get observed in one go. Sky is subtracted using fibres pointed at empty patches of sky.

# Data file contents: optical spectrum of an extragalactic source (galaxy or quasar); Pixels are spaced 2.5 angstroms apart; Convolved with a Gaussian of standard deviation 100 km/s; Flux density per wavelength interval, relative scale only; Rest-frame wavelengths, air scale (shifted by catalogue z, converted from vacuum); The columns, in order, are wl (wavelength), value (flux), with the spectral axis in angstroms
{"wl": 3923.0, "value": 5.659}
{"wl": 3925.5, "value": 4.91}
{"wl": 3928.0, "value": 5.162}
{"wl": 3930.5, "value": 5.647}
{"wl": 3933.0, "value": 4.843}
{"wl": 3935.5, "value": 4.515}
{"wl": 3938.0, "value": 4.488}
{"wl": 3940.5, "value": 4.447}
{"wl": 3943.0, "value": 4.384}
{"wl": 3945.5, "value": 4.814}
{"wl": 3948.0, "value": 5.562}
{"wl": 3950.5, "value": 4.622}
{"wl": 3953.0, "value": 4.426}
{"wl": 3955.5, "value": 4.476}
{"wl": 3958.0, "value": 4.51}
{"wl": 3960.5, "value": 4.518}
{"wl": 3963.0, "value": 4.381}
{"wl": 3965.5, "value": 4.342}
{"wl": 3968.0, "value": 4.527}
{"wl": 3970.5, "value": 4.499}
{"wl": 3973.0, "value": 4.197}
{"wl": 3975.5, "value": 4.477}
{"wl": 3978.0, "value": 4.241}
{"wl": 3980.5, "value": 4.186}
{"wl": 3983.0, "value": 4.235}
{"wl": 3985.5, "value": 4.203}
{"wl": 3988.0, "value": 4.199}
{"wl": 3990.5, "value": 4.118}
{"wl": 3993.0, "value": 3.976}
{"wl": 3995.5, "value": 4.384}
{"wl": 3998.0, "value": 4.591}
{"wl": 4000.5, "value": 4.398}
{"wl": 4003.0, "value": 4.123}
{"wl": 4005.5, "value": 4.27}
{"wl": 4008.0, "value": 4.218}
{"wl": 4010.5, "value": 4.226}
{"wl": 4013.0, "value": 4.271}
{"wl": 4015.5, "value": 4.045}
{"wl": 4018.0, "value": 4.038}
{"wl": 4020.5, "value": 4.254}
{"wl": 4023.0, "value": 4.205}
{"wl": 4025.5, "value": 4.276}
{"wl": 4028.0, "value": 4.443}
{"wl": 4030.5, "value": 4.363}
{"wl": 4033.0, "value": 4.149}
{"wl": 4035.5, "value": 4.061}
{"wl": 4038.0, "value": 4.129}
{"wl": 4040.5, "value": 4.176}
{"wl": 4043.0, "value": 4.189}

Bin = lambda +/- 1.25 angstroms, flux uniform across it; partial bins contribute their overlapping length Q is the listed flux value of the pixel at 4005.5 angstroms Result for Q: 4.27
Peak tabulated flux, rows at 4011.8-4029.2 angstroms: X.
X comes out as 4.443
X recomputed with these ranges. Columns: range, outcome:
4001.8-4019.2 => 4.271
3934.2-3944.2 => 4.515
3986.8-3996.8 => 4.384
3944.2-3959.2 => 5.562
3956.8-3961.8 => 4.518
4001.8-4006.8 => 4.27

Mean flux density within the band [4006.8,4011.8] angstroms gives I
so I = 4.22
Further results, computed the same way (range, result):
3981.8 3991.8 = 4.19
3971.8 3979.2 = 4.31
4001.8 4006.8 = 4.2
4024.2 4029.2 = 4.36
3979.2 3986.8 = 4.21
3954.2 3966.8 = 4.45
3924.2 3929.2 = 5.04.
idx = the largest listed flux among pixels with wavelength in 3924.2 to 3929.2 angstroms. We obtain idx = 5.162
